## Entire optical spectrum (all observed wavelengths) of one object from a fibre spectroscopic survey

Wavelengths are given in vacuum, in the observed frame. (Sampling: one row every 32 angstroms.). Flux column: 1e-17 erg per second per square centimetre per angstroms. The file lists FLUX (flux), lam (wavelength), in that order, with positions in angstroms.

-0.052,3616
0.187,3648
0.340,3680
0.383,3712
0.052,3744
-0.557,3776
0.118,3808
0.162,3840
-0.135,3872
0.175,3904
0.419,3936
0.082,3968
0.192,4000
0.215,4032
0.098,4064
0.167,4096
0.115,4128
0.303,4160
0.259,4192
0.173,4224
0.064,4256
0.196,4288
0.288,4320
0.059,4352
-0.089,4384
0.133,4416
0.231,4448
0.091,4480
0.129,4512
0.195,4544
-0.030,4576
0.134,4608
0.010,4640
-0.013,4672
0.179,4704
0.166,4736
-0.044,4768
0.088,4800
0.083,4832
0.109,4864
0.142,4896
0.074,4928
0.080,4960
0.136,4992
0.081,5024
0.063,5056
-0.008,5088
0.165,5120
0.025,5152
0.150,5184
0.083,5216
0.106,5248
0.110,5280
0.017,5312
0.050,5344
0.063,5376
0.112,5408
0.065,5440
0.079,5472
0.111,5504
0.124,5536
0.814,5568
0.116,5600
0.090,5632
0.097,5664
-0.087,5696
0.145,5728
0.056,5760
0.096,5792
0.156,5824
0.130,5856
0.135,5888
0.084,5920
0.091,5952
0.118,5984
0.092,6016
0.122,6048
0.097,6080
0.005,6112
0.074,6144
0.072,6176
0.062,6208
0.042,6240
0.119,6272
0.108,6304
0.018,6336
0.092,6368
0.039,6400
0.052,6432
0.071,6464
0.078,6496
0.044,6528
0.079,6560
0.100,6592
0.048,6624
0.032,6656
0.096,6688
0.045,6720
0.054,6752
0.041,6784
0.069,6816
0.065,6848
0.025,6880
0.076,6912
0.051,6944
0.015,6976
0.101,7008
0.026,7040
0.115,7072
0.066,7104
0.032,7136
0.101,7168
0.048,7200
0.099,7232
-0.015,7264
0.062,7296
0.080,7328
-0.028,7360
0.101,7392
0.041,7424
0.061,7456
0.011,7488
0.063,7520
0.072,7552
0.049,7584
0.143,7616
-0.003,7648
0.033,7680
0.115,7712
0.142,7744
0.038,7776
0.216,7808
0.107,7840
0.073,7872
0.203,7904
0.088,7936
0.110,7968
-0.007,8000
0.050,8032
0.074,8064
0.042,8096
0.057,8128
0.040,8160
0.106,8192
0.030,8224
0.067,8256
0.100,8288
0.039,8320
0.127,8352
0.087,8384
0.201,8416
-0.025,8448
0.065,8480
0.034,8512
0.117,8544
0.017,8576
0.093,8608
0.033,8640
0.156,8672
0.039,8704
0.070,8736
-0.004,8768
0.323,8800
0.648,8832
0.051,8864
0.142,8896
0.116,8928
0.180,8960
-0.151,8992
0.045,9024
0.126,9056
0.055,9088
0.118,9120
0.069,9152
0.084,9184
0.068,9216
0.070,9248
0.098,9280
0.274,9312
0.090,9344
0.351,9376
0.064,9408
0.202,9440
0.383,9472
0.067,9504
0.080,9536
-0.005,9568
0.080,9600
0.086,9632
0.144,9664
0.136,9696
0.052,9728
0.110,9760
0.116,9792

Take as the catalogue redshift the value 1.362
